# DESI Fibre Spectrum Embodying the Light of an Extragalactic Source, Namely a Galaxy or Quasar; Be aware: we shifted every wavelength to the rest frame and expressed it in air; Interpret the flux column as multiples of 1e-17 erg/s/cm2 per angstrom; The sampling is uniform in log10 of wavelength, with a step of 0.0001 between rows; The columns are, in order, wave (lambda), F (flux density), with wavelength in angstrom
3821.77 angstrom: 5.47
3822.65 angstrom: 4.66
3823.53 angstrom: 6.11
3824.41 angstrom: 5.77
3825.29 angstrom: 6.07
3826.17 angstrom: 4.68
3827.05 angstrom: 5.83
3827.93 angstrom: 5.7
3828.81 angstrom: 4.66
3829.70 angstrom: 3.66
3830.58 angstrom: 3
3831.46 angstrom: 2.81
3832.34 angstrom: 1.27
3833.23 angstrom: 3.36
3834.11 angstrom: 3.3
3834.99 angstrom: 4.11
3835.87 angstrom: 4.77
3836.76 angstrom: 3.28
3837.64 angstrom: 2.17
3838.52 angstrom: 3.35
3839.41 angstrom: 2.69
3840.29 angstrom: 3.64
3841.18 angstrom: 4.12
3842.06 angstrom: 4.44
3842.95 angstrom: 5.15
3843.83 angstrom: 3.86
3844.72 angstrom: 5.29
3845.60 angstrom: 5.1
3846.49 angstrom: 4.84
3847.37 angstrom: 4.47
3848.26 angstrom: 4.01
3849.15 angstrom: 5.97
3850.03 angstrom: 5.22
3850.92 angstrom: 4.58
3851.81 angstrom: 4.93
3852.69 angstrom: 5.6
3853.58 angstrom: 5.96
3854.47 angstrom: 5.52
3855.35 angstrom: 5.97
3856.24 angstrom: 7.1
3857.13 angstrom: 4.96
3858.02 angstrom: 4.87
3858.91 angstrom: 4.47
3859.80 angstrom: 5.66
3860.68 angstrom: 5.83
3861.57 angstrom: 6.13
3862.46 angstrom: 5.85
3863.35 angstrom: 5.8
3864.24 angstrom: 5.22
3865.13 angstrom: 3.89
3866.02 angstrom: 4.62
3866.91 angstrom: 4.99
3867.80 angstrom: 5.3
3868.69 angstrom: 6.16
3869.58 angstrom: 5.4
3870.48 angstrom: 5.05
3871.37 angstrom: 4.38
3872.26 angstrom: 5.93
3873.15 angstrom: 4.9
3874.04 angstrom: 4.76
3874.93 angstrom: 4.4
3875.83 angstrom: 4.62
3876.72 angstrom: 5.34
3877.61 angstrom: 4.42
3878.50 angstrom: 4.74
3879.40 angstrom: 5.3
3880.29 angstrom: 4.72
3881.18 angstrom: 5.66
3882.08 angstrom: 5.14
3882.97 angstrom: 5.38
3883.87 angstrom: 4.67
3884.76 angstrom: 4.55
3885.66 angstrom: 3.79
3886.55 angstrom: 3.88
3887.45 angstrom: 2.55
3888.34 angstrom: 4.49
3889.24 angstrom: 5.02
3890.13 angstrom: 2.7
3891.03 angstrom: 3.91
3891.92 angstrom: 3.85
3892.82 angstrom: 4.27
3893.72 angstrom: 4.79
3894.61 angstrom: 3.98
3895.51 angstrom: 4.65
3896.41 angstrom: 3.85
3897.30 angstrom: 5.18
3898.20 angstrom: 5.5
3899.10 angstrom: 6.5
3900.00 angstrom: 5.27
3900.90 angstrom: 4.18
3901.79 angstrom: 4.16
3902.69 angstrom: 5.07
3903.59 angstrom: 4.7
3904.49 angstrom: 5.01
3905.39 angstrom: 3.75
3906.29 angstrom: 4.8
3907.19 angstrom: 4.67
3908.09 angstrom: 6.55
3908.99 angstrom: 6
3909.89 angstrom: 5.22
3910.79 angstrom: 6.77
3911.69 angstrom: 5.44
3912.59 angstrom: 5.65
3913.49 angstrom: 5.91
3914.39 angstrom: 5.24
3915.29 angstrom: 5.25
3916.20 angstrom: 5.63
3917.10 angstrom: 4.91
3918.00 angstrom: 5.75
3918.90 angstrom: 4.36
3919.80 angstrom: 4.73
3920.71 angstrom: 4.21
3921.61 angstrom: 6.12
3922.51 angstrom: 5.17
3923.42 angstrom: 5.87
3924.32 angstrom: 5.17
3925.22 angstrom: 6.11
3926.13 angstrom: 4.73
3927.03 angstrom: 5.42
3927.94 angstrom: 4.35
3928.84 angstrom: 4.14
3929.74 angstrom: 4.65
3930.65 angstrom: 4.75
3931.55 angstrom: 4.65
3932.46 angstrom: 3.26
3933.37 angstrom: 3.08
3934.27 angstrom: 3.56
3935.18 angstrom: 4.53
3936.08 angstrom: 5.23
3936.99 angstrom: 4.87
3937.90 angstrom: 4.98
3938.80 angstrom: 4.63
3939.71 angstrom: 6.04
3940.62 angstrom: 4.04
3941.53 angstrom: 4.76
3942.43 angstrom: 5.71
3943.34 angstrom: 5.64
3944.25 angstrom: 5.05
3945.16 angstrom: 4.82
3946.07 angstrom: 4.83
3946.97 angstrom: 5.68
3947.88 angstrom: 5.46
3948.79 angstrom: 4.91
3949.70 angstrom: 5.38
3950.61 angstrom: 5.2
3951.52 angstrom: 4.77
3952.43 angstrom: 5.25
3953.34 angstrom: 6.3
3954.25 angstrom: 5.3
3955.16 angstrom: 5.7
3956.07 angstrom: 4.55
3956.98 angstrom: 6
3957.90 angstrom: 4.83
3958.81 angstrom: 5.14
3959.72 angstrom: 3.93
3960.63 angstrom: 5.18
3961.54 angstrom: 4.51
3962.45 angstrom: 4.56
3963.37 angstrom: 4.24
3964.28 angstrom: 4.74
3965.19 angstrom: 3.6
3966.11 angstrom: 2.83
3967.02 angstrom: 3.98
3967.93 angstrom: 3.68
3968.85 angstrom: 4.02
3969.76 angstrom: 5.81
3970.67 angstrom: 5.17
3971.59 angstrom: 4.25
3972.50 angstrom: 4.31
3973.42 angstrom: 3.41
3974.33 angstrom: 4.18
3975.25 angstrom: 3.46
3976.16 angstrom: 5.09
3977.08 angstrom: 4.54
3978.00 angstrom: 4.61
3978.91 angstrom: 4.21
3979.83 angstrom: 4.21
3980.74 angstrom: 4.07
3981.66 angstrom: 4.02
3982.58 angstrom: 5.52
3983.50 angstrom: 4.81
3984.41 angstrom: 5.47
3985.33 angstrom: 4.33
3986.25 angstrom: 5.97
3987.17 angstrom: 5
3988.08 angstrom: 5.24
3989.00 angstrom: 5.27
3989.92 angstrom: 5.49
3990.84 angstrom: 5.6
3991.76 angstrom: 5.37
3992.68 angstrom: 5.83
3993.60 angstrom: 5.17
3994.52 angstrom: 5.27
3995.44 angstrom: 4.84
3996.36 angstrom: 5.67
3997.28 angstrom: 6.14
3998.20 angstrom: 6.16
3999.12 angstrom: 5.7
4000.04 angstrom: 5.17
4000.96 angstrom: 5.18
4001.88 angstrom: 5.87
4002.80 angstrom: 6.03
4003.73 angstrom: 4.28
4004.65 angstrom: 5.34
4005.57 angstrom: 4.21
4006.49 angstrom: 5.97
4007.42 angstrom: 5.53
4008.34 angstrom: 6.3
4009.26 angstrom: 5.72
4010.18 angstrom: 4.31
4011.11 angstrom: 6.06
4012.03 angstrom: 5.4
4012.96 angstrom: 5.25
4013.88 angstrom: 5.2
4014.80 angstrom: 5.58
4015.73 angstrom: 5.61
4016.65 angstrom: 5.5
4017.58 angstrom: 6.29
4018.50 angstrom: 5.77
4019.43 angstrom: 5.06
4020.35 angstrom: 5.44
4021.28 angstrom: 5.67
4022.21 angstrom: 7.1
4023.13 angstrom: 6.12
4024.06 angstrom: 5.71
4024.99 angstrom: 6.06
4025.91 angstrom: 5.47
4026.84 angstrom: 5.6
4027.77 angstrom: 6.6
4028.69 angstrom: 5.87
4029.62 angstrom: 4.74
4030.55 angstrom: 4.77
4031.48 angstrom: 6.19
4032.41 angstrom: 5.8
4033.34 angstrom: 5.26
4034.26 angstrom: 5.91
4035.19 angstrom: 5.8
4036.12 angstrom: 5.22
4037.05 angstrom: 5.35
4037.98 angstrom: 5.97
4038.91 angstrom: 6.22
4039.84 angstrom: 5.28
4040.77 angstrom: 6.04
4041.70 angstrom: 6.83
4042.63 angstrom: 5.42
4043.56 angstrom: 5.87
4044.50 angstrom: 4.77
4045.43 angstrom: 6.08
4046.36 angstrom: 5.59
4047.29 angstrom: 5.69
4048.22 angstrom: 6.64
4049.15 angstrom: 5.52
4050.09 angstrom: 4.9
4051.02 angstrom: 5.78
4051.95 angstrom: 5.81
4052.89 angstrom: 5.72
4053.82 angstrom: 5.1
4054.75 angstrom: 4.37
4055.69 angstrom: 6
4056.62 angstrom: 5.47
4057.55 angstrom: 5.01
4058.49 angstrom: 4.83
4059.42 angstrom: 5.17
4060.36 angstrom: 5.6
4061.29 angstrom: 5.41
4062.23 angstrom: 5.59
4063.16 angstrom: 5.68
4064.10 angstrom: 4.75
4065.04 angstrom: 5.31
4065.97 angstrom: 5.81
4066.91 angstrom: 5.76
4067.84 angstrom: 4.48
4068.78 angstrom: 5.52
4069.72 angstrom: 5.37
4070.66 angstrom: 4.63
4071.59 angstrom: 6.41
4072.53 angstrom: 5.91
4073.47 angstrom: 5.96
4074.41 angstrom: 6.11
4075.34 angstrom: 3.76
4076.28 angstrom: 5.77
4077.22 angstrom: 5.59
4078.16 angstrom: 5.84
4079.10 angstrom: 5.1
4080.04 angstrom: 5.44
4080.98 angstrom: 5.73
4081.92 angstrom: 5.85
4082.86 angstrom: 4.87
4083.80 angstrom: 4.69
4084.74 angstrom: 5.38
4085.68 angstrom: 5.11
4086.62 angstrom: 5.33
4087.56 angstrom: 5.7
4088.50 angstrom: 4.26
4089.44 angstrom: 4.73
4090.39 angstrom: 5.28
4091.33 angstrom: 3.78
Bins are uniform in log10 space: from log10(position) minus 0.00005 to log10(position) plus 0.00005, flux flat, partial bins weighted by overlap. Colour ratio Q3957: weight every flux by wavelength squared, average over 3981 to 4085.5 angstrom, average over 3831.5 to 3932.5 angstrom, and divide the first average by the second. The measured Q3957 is 1.23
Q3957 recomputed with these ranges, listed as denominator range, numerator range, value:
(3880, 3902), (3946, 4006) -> 1.14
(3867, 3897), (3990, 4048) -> 1.30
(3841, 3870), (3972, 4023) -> 1.08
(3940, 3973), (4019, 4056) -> 1.22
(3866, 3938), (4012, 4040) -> 1.25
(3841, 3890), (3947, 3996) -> 1.02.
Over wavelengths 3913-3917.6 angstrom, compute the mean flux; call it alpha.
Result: 5.39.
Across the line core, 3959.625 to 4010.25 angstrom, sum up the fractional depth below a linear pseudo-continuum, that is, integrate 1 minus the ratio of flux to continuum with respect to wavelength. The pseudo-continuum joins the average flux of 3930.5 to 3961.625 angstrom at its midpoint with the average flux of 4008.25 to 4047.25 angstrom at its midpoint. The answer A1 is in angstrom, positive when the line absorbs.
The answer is 3.9 angstrom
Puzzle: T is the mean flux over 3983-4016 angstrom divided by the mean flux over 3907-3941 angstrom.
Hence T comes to 1.07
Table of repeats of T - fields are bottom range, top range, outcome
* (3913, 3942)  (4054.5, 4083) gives 1.11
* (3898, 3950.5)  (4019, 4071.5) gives 1.10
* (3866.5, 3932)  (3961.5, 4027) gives 1.04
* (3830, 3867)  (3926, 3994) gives 1.04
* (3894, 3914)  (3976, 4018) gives 1.03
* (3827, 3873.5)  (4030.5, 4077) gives 1.18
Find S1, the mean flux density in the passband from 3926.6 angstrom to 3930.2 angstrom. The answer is 4.63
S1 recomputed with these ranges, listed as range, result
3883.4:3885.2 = 4.61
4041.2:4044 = 6.05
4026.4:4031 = 5.52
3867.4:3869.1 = 5.73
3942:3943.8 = 5.66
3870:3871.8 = 4.71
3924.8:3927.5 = 5.39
